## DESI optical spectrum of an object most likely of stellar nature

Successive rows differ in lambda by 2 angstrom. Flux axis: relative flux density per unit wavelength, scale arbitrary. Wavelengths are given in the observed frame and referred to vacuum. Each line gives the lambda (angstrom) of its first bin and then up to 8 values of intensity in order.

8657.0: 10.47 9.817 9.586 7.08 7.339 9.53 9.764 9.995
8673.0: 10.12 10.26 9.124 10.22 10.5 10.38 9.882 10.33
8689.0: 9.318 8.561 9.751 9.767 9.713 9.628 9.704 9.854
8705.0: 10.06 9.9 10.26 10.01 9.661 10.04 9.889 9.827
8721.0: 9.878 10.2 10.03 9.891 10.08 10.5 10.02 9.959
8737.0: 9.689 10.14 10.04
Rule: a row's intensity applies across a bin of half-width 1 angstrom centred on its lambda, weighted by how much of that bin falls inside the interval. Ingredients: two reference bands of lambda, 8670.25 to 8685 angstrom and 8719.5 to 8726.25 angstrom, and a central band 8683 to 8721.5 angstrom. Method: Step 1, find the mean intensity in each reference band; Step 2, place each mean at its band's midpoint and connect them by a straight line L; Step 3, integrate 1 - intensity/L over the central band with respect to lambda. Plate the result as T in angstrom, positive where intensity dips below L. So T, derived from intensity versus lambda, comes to 0.9 angstrom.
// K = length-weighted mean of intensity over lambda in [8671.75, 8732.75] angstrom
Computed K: 9.91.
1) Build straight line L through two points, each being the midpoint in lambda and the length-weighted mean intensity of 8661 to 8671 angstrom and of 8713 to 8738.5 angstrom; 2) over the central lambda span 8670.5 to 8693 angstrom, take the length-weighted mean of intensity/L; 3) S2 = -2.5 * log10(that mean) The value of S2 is -0.10 mag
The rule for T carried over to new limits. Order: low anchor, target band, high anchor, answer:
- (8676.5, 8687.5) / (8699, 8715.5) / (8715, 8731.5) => 0.2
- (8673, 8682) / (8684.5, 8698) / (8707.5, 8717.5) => 0.5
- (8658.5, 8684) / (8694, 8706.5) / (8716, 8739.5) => 0.0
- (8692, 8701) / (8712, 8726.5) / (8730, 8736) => 0.1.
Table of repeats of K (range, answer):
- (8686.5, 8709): 9.7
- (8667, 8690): 9.97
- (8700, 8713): 9.94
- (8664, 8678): 9.45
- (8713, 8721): 9.88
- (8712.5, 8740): 9.99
